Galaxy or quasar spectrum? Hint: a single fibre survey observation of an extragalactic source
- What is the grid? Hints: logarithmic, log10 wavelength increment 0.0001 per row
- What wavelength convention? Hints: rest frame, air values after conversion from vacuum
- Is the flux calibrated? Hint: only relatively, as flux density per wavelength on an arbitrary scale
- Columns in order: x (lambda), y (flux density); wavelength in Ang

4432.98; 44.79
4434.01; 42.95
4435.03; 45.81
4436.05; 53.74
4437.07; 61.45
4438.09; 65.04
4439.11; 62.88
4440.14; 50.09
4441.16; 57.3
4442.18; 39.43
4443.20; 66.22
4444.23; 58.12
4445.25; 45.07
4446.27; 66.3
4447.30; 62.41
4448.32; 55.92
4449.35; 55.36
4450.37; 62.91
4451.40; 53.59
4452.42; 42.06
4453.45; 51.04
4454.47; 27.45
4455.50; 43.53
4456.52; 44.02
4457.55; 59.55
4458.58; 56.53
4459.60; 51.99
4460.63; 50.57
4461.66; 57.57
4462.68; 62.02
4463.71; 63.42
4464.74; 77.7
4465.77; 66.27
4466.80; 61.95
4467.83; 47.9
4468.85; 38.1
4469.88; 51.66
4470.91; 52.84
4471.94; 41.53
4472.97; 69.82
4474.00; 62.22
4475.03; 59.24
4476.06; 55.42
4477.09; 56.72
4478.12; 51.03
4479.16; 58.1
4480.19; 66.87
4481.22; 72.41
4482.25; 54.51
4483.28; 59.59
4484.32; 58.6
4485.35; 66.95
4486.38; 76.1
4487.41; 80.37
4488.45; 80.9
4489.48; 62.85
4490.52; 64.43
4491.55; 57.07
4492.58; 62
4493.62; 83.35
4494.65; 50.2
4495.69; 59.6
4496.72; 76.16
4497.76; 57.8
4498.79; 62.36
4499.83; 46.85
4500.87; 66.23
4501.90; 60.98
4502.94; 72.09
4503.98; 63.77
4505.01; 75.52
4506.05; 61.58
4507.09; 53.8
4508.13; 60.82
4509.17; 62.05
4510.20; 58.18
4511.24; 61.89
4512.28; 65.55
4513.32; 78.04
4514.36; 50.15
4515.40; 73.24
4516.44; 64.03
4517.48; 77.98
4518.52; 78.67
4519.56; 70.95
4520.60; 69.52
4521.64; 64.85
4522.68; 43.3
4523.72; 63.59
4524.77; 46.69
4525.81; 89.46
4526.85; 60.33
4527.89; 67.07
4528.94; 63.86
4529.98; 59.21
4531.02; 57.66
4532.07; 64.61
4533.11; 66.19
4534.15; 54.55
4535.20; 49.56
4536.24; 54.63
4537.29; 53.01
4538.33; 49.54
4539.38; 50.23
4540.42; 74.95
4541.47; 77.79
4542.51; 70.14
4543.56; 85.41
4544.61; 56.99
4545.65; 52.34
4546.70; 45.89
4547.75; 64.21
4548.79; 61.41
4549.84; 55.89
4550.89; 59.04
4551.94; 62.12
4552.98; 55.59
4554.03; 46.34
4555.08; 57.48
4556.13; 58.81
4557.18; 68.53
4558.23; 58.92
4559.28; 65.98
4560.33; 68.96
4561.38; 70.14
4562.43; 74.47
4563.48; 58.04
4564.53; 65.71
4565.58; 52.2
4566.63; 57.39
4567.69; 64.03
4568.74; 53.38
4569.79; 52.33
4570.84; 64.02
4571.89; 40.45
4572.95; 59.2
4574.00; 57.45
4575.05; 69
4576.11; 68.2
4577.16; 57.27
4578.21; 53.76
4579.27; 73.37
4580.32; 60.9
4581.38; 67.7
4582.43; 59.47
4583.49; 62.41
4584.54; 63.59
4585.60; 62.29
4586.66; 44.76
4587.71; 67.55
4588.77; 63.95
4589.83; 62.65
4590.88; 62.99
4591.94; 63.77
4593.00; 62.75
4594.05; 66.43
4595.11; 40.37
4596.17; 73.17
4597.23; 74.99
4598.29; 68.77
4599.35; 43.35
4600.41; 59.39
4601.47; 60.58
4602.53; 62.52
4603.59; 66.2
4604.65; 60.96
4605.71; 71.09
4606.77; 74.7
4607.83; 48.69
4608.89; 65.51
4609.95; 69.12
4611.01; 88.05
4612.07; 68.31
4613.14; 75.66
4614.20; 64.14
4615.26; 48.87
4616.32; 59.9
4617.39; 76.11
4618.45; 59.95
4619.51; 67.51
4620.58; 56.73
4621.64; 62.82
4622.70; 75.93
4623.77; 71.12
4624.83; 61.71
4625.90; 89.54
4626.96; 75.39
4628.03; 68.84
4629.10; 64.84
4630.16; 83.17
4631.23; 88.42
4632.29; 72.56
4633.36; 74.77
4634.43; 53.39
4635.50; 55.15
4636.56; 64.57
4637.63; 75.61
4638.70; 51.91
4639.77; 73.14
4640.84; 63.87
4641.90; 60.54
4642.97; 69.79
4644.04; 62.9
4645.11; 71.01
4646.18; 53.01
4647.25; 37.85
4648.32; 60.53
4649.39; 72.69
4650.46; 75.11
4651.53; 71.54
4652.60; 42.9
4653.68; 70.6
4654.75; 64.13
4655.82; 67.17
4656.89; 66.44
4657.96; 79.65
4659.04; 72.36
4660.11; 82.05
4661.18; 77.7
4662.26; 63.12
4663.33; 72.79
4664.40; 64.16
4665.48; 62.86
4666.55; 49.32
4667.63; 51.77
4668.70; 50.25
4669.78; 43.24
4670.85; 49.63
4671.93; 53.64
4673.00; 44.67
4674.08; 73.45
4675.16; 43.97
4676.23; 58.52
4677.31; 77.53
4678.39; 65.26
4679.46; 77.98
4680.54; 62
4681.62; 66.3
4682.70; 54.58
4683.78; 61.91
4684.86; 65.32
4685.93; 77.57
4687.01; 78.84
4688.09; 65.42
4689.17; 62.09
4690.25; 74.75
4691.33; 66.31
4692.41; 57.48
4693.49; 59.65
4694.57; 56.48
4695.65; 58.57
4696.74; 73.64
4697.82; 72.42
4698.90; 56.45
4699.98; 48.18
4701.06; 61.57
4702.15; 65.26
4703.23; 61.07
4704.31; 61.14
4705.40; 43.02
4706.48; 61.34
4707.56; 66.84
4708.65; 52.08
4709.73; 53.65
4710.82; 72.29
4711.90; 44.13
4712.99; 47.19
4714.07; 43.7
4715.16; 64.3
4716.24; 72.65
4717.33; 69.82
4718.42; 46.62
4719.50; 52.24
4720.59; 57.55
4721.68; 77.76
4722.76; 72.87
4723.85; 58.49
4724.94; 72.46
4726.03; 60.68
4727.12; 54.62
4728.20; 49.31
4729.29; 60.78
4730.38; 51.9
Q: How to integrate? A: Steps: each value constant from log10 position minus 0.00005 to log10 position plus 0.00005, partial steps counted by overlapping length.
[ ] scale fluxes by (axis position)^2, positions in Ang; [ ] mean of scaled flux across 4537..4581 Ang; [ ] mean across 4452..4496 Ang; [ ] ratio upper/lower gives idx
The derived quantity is 1.08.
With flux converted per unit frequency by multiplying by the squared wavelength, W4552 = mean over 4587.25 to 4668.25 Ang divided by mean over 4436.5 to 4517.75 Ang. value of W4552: 1.18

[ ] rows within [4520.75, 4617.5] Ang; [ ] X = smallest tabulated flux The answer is 40.37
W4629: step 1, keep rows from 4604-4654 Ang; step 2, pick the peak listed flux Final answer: 89.54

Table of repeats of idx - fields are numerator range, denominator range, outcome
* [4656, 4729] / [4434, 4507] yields 1.16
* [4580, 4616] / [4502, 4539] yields 1.04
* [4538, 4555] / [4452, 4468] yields 1.16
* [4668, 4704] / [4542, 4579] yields 1.08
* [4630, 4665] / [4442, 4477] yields 1.32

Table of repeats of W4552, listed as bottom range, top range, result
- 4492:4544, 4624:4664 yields 1.12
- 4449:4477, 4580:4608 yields 1.21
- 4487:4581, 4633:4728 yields 1.06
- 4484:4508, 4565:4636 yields 1.03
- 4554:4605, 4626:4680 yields 1.09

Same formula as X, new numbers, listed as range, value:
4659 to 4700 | 43.24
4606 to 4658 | 37.85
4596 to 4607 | 43.35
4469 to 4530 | 41.53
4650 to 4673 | 42.9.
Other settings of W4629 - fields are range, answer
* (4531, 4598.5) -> 85.41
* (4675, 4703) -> 78.84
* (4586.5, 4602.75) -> 74.99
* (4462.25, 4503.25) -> 83.35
